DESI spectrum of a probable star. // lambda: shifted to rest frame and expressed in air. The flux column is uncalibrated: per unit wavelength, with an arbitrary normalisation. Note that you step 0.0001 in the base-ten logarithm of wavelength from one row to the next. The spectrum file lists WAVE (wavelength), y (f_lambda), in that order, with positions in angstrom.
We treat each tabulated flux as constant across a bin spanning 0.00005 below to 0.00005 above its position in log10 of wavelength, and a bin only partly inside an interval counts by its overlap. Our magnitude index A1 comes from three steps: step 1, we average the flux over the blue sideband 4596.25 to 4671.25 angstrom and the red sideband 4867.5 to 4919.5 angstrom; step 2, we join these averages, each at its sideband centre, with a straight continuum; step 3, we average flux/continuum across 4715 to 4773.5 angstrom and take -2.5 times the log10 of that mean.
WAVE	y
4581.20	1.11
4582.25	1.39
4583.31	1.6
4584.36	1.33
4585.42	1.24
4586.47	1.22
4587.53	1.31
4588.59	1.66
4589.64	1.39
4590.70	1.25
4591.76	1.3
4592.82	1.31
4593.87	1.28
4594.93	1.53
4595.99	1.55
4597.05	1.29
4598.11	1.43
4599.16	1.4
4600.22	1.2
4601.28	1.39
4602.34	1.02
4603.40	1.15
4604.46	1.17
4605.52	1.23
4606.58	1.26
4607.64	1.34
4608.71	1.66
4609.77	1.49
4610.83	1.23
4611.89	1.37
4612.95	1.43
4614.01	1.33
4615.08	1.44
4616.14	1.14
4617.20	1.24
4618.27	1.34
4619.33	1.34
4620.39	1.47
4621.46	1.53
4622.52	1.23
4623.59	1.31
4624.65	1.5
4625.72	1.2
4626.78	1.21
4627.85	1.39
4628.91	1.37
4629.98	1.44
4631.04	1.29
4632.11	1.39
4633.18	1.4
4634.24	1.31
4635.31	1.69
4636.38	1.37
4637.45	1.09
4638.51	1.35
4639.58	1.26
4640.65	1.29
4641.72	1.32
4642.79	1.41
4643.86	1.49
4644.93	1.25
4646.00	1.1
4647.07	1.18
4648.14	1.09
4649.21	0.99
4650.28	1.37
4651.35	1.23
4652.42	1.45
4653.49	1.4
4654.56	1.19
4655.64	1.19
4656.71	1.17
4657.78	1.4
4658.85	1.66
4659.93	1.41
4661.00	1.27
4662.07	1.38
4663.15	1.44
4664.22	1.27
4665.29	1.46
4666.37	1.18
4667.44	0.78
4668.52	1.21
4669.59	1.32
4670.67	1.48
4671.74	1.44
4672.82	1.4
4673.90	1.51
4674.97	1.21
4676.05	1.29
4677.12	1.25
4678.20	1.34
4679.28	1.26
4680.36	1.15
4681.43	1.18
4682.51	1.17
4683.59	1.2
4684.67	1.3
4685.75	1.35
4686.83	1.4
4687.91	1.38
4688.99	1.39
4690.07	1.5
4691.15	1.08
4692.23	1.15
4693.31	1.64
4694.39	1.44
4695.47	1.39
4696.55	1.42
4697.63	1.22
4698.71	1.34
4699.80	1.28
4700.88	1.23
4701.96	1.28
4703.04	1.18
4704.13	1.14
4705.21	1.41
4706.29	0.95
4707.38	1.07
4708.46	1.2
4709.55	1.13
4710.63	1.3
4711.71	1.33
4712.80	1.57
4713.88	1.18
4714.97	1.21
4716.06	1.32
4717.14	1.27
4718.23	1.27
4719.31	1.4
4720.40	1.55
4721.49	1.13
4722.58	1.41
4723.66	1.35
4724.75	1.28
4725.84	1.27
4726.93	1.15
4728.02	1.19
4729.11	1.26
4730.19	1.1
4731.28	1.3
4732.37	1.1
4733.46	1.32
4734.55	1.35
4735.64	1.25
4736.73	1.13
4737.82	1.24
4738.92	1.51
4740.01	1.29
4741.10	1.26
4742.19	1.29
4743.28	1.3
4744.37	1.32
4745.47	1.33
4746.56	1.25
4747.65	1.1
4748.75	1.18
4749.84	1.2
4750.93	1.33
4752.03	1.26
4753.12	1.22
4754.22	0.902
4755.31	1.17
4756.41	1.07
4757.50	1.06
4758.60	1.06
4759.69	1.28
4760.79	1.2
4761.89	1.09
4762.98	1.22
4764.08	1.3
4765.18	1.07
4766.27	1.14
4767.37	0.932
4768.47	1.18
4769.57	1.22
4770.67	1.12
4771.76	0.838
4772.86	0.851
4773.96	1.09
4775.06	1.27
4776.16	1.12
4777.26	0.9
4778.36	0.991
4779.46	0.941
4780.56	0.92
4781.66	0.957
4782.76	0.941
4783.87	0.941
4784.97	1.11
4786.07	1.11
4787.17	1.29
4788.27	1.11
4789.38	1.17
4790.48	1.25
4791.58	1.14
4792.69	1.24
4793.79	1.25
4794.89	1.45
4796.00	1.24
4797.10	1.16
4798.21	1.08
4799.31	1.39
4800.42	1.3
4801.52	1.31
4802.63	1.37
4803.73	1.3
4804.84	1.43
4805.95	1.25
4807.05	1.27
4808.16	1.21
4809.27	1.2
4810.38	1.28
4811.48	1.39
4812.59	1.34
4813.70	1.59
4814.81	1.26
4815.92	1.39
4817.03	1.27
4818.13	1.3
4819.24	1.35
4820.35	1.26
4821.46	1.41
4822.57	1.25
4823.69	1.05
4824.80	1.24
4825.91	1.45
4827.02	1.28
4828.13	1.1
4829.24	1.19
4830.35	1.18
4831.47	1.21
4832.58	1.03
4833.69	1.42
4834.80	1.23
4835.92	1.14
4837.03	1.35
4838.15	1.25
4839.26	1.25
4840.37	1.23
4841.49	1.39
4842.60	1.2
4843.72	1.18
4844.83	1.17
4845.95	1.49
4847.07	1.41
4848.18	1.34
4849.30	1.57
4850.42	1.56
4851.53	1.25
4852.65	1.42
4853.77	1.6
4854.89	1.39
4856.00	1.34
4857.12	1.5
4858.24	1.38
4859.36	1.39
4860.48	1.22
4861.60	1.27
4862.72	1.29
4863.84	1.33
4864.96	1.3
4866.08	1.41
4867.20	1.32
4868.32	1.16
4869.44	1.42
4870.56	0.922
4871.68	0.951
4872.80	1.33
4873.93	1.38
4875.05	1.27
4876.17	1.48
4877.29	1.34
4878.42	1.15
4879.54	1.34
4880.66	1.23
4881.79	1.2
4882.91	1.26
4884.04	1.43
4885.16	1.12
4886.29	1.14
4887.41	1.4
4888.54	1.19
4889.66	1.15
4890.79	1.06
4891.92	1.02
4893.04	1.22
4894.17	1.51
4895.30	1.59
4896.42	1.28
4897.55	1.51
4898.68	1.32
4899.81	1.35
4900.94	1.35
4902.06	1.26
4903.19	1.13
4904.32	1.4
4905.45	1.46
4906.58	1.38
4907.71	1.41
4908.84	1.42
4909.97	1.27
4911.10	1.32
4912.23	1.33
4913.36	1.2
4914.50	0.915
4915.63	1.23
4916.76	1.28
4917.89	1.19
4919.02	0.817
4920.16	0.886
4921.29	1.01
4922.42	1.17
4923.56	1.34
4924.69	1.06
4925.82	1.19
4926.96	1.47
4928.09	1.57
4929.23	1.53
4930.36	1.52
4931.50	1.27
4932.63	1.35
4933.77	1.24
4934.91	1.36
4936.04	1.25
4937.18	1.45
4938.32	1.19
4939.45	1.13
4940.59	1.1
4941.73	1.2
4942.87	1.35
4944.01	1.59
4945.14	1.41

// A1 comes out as 0.07 mag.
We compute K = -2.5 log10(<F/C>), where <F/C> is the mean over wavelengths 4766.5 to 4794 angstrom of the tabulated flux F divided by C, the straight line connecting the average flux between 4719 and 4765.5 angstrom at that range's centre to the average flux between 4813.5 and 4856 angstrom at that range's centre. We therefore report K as 0.18 mag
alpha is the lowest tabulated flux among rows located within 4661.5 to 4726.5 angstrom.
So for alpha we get 0.78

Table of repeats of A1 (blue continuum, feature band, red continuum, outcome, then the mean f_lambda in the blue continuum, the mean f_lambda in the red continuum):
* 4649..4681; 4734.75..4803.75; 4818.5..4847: 0.10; 1.31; 1.25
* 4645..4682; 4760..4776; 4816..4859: 0.17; 1.28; 1.31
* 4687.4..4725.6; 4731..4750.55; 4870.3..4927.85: 0.02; 1.3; 1.25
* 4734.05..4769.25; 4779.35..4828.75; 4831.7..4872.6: 0.02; 1.2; 1.31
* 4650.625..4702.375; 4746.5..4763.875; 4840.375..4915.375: 0.13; 1.31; 1.31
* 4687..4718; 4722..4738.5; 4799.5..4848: 0.03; 1.29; 1.28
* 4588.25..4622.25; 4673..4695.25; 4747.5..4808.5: -0.05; 1.35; 1.15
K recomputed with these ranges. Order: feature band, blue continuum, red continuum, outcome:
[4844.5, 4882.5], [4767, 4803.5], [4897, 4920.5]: -0.10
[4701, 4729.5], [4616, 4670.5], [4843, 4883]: 0.05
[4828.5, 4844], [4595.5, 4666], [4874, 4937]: 0.05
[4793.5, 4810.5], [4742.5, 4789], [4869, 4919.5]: -0.11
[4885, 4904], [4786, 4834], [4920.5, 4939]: 0.02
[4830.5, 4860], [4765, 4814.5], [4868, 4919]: -0.09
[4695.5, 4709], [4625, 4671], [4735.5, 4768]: 0.01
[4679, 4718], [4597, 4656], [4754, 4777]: -0.06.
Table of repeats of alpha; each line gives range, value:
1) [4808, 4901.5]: 0.922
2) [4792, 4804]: 1.08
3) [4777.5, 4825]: 0.92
